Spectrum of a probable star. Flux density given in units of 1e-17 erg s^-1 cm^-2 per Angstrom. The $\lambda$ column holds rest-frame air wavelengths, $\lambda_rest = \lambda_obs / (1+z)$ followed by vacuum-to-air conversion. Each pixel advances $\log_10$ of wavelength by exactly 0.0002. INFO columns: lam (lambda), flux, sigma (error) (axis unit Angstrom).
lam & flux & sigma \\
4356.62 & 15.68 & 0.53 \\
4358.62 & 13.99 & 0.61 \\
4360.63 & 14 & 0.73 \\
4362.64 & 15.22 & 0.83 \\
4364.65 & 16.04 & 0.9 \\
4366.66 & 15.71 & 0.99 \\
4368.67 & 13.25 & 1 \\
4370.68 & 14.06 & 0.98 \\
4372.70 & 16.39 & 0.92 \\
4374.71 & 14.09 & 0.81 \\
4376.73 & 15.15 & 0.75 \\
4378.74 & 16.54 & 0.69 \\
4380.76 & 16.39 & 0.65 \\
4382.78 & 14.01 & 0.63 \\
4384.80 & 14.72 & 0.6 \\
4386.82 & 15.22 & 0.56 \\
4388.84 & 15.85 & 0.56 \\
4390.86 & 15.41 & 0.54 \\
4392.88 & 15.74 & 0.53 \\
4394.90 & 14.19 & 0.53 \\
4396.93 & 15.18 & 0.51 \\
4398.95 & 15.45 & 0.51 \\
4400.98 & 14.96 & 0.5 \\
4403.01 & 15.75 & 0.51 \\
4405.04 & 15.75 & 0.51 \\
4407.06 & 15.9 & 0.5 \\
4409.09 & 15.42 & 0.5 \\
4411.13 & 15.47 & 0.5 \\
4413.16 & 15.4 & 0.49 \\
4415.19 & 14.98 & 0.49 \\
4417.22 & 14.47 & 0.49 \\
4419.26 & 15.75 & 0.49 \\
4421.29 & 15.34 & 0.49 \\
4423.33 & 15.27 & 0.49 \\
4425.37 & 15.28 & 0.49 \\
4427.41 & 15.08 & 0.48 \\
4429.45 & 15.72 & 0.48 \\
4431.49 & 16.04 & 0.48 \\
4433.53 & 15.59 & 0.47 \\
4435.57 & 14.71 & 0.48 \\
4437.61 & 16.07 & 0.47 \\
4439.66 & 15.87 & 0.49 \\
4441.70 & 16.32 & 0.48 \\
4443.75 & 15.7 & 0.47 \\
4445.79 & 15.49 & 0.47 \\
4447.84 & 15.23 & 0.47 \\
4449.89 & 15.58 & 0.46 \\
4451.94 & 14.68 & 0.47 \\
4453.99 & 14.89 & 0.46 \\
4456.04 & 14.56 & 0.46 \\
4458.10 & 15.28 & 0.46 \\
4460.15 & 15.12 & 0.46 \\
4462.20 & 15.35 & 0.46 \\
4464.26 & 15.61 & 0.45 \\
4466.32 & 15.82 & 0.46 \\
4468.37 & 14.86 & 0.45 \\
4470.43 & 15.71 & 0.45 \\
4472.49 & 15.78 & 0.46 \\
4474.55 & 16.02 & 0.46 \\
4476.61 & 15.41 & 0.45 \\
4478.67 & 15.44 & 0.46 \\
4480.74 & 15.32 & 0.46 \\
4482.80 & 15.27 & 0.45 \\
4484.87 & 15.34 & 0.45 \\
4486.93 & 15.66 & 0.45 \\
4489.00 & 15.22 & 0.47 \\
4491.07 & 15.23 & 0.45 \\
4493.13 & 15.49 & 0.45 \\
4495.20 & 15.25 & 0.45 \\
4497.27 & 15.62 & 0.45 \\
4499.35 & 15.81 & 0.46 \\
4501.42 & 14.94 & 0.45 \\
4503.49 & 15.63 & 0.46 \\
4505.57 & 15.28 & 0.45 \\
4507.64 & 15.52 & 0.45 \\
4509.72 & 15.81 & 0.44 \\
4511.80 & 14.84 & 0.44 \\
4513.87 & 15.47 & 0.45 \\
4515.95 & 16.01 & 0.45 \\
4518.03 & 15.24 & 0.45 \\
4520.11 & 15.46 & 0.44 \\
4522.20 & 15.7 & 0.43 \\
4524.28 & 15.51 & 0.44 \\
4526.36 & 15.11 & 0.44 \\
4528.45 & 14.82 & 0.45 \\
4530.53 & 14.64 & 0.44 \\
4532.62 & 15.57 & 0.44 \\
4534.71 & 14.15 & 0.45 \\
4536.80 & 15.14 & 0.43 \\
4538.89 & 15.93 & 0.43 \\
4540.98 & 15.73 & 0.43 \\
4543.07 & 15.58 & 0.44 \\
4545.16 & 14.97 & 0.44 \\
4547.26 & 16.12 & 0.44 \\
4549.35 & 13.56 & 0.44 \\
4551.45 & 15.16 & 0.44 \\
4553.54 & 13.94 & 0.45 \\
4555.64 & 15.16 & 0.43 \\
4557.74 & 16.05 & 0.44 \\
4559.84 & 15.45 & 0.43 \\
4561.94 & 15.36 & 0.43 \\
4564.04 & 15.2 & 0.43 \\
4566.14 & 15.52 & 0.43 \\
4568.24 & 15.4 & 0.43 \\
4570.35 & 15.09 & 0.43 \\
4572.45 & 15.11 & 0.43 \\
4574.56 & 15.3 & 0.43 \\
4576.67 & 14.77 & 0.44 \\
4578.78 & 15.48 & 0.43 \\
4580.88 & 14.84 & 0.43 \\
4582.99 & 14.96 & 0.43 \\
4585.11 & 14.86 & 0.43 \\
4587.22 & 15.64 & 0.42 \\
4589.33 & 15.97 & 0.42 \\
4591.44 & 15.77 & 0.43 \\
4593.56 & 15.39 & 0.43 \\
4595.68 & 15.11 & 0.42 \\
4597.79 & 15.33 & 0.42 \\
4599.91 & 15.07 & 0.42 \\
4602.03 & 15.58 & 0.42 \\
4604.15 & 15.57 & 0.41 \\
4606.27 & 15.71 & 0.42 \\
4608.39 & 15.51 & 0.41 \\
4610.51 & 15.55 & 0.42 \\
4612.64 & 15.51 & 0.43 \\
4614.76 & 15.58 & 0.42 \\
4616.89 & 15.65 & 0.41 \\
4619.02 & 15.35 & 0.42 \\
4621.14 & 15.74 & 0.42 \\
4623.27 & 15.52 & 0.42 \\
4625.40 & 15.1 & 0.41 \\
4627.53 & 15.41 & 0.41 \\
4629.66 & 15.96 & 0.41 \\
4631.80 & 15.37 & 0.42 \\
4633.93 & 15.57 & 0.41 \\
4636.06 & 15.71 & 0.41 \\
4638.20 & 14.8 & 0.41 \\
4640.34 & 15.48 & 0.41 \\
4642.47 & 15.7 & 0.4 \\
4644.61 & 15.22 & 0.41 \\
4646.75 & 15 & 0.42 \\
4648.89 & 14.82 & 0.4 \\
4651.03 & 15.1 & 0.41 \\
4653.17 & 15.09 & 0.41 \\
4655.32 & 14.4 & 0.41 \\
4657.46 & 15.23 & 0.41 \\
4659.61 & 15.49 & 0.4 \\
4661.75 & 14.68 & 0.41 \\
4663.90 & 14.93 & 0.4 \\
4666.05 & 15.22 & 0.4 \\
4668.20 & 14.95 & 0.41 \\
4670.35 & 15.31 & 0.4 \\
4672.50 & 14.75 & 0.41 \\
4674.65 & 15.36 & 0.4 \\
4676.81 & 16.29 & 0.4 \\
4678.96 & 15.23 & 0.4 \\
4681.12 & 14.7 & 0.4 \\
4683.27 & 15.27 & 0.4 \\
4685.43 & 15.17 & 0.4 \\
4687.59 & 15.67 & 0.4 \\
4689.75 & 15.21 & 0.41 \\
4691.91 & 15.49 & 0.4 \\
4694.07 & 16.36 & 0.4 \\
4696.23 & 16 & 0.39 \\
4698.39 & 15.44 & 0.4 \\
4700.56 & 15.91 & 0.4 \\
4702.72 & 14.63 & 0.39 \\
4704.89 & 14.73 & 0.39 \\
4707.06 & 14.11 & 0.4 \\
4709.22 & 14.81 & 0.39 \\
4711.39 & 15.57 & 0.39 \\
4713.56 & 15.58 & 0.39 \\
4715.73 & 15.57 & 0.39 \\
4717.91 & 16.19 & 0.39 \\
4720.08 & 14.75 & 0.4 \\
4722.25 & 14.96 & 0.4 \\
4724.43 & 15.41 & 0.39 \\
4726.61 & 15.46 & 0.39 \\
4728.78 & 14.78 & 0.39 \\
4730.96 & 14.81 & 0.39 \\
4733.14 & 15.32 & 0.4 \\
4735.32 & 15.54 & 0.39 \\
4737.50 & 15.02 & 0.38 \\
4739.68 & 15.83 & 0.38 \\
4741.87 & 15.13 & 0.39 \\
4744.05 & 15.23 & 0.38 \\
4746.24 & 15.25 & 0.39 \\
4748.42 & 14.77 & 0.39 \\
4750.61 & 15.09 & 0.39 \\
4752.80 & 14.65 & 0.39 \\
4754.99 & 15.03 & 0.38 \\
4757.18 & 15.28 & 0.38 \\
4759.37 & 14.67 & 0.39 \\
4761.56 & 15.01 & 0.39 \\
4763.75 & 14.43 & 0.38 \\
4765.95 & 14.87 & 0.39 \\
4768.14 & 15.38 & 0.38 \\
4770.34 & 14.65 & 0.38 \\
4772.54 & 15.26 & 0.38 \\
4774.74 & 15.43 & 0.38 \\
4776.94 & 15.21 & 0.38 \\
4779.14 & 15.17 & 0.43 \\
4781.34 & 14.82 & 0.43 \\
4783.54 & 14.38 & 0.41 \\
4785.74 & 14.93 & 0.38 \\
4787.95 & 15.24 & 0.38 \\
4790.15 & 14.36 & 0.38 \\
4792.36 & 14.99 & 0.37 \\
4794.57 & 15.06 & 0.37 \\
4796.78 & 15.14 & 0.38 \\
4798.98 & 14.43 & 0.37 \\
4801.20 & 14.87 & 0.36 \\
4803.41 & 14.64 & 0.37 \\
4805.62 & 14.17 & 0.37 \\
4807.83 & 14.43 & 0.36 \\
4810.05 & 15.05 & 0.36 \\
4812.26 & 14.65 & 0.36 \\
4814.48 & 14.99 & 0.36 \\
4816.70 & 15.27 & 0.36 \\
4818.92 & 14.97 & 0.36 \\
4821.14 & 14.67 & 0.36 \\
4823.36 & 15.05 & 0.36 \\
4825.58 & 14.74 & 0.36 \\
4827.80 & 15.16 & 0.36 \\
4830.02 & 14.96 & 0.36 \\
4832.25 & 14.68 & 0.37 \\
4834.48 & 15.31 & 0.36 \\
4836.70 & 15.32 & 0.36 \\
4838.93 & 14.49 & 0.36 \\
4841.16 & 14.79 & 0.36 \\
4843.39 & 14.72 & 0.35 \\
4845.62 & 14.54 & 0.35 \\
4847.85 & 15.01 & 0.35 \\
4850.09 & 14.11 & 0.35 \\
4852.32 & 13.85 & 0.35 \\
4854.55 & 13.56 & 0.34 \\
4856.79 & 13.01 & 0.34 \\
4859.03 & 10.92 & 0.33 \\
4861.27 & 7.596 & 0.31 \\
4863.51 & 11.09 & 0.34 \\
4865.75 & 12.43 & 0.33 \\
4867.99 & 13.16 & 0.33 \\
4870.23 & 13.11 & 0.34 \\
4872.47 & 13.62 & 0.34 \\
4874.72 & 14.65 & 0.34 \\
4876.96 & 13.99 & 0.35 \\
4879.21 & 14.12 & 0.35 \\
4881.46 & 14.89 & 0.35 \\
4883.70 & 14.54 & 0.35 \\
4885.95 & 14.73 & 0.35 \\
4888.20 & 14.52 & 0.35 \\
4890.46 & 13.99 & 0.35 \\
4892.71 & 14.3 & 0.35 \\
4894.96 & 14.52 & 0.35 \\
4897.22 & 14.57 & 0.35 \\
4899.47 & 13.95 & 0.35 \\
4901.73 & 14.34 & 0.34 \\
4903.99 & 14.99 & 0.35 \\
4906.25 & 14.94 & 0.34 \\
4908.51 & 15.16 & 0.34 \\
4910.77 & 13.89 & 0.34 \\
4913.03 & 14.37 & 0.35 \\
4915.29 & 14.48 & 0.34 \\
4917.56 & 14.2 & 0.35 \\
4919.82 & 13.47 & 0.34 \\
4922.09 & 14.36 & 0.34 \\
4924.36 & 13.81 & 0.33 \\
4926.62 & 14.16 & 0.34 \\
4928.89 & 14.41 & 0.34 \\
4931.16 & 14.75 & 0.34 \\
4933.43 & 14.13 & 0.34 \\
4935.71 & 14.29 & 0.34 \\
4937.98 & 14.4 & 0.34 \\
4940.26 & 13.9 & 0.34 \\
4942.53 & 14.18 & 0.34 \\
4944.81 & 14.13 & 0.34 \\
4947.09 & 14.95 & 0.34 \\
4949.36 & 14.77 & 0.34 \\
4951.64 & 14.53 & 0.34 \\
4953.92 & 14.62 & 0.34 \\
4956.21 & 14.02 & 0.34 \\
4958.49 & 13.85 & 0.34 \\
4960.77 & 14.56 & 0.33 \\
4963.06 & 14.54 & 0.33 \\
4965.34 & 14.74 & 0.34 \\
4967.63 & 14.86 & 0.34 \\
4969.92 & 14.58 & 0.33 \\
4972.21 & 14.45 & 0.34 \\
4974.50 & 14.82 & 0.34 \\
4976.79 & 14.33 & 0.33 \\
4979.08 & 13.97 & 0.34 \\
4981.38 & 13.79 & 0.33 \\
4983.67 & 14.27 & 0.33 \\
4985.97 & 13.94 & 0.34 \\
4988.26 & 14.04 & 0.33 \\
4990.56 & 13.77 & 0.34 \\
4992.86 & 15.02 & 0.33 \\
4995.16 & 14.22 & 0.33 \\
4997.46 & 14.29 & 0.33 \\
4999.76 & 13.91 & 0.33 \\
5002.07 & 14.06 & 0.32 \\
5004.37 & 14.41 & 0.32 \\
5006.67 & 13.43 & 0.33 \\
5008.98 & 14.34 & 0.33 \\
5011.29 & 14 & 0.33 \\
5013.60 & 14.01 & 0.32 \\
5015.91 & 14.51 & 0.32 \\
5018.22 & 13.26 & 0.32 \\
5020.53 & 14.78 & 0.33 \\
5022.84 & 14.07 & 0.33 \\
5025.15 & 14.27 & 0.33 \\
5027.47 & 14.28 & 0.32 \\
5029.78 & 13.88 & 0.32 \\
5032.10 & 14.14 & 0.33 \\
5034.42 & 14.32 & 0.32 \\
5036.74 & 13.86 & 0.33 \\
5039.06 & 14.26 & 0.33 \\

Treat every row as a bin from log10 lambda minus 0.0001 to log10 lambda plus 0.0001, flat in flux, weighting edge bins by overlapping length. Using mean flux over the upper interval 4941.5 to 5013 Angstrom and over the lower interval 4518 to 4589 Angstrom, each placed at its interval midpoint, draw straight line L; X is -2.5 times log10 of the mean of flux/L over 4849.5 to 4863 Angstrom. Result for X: 0.205 mag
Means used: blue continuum 15.2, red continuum 14.3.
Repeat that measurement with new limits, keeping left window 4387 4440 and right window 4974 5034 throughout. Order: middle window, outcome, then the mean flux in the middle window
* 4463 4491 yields -0.015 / 15.5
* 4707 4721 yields -0.040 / 15.3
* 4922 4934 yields 0.002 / 14.3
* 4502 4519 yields -0.019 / 15.5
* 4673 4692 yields -0.038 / 15.3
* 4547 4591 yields -0.008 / 15.2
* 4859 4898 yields 0.076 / 13.4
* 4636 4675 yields -0.015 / 15.1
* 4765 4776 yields -0.035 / 15.1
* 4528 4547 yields -0.006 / 15.2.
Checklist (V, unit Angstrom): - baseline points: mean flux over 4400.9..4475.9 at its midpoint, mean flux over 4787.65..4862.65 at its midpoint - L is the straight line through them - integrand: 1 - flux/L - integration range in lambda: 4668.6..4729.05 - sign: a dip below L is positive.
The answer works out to -2.5 Angstrom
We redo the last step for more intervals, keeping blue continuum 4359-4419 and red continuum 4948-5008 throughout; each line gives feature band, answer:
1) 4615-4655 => -1.44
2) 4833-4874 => 3.12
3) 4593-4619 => -1.04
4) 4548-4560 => 0.05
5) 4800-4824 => -0.39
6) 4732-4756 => -0.84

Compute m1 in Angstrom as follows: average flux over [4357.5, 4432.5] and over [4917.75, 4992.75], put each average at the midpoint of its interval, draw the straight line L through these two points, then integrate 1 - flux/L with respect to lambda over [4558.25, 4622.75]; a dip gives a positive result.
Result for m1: -2.1 Angstrom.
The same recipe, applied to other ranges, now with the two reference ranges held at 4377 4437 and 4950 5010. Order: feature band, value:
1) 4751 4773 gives -0.3 Angstrom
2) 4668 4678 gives -0.3 Angstrom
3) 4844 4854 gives 0.1 Angstrom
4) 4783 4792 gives -0.1 Angstrom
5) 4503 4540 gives -0.4 Angstrom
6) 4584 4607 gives -0.7 Angstrom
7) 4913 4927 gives 0.3 Angstrom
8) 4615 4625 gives -0.4 Angstrom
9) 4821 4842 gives -0.5 Angstrom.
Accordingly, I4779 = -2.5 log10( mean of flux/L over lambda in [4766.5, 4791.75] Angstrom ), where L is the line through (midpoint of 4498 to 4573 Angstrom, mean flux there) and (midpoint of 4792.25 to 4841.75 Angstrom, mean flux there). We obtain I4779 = 0.00 mag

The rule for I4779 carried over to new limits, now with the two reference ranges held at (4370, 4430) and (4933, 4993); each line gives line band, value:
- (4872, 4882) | 0.02 mag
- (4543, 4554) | 0.01 mag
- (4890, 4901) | 0.01 mag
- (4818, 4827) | -0.02 mag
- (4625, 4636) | -0.04 mag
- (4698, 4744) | -0.03 mag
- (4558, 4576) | -0.02 mag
